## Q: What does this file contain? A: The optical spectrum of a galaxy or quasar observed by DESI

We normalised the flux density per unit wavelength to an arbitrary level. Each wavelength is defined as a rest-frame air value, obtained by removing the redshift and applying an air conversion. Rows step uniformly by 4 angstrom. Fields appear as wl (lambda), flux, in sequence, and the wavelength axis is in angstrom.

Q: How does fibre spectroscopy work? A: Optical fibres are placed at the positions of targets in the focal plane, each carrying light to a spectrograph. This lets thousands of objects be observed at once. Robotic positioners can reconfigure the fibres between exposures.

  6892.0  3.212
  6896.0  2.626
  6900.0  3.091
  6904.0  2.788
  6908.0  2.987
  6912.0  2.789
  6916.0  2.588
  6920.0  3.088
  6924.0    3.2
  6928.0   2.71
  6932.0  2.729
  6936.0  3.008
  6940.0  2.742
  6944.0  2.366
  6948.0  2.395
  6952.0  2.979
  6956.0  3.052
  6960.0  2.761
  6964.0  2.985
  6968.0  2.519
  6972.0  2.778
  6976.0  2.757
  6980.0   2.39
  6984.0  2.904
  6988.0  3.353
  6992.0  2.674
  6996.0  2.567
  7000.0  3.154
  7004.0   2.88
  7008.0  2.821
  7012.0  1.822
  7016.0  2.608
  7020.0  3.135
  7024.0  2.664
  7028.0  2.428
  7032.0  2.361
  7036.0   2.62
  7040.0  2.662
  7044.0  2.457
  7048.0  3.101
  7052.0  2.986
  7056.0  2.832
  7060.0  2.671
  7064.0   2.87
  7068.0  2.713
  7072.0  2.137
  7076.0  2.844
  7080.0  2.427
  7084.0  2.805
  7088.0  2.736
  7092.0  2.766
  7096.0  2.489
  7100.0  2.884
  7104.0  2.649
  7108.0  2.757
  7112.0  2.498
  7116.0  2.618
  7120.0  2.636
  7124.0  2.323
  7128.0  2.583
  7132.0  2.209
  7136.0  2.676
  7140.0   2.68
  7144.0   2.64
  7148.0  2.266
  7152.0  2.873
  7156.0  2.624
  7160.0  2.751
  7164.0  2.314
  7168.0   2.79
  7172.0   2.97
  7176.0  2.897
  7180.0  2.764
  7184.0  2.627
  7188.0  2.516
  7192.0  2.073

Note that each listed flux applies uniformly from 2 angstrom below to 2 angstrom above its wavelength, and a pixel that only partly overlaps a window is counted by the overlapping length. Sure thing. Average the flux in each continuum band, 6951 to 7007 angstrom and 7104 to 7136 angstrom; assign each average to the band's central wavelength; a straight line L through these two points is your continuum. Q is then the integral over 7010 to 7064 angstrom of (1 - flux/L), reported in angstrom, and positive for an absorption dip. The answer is 1.20 angstrom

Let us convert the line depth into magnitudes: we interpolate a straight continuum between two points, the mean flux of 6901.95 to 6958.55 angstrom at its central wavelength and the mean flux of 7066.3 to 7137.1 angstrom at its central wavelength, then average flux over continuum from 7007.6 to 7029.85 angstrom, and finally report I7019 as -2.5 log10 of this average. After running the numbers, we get 0.06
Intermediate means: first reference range 2.82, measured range 2.56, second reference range 2.6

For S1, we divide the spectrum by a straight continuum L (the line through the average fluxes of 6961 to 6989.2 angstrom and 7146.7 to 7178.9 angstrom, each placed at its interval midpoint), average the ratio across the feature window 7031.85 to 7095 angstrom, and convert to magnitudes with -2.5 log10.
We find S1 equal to 0.02 mag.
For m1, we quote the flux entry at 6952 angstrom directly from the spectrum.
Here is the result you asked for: 2.979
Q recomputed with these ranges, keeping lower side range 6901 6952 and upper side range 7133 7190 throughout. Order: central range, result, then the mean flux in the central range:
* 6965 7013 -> 0.3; 2.74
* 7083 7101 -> -0.1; 2.72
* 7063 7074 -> 0.7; 2.55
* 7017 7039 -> 0.8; 2.64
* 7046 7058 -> -1.1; 2.97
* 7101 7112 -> 0.0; 2.68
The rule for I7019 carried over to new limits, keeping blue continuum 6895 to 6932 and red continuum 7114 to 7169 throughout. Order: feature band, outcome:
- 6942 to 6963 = 0.038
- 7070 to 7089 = 0.028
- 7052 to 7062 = -0.047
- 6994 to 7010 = -0.039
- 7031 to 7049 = 0.029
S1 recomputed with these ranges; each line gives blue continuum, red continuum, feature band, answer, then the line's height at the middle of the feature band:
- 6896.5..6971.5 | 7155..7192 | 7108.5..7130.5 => 0.07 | 2.7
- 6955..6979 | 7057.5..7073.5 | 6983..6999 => -0.06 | 2.74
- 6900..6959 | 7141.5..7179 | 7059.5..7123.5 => 0.03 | 2.72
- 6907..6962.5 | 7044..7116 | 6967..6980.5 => 0.06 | 2.78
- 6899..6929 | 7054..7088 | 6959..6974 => 0.03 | 2.83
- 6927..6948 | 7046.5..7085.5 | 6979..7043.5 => 0.01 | 2.71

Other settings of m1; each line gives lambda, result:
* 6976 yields 2.757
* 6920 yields 3.088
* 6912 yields 2.789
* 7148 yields 2.266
